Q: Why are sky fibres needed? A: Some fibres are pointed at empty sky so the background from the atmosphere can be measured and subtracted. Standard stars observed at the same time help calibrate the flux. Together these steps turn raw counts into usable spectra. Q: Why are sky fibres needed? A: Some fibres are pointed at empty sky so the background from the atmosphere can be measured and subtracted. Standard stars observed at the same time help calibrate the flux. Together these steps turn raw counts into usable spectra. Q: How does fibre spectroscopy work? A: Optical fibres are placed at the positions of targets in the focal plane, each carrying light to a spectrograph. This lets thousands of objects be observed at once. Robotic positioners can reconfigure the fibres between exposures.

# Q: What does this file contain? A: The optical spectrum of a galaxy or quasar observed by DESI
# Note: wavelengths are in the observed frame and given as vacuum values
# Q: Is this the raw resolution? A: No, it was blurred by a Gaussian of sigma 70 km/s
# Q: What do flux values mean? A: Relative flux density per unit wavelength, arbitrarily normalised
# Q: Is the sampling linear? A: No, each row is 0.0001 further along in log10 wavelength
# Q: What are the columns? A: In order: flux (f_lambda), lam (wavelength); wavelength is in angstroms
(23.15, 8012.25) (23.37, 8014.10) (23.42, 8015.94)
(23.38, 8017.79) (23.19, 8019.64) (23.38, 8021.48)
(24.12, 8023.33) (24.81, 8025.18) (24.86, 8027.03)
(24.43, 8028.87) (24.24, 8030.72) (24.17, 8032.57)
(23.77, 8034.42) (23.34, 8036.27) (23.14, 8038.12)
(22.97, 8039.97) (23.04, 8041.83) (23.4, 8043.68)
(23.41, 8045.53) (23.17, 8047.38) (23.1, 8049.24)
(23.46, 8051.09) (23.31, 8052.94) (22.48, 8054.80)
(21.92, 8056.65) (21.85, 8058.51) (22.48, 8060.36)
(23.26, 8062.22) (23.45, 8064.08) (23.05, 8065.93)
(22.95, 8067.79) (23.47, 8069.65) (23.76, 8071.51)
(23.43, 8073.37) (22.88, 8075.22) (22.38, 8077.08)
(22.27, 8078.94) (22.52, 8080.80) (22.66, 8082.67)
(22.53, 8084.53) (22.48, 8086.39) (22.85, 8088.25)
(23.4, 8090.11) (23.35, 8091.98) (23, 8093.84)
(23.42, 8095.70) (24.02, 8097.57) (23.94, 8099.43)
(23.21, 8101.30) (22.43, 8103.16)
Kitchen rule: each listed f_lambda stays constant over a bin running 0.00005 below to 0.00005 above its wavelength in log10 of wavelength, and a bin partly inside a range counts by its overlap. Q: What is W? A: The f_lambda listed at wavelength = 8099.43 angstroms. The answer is 23.94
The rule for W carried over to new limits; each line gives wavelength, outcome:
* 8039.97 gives 22.97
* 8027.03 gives 24.86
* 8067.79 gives 22.95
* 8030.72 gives 24.24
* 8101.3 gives 23.21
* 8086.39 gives 22.48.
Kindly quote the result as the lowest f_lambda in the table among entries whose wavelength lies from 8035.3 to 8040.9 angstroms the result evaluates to 22.97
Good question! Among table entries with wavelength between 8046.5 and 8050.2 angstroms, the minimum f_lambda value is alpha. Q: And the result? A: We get 23.1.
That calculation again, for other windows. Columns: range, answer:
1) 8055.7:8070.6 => 21.85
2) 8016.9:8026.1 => 23.19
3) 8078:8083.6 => 22.27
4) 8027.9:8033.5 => 24.17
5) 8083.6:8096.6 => 22.48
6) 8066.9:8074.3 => 22.95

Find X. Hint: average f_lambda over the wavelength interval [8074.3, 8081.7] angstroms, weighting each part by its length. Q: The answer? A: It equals 22.5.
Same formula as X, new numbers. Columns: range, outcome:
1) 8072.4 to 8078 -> 22.9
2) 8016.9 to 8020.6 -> 23.3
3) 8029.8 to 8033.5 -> 24.2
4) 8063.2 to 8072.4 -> 23.3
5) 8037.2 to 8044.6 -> 23.1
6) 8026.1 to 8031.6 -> 24.5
